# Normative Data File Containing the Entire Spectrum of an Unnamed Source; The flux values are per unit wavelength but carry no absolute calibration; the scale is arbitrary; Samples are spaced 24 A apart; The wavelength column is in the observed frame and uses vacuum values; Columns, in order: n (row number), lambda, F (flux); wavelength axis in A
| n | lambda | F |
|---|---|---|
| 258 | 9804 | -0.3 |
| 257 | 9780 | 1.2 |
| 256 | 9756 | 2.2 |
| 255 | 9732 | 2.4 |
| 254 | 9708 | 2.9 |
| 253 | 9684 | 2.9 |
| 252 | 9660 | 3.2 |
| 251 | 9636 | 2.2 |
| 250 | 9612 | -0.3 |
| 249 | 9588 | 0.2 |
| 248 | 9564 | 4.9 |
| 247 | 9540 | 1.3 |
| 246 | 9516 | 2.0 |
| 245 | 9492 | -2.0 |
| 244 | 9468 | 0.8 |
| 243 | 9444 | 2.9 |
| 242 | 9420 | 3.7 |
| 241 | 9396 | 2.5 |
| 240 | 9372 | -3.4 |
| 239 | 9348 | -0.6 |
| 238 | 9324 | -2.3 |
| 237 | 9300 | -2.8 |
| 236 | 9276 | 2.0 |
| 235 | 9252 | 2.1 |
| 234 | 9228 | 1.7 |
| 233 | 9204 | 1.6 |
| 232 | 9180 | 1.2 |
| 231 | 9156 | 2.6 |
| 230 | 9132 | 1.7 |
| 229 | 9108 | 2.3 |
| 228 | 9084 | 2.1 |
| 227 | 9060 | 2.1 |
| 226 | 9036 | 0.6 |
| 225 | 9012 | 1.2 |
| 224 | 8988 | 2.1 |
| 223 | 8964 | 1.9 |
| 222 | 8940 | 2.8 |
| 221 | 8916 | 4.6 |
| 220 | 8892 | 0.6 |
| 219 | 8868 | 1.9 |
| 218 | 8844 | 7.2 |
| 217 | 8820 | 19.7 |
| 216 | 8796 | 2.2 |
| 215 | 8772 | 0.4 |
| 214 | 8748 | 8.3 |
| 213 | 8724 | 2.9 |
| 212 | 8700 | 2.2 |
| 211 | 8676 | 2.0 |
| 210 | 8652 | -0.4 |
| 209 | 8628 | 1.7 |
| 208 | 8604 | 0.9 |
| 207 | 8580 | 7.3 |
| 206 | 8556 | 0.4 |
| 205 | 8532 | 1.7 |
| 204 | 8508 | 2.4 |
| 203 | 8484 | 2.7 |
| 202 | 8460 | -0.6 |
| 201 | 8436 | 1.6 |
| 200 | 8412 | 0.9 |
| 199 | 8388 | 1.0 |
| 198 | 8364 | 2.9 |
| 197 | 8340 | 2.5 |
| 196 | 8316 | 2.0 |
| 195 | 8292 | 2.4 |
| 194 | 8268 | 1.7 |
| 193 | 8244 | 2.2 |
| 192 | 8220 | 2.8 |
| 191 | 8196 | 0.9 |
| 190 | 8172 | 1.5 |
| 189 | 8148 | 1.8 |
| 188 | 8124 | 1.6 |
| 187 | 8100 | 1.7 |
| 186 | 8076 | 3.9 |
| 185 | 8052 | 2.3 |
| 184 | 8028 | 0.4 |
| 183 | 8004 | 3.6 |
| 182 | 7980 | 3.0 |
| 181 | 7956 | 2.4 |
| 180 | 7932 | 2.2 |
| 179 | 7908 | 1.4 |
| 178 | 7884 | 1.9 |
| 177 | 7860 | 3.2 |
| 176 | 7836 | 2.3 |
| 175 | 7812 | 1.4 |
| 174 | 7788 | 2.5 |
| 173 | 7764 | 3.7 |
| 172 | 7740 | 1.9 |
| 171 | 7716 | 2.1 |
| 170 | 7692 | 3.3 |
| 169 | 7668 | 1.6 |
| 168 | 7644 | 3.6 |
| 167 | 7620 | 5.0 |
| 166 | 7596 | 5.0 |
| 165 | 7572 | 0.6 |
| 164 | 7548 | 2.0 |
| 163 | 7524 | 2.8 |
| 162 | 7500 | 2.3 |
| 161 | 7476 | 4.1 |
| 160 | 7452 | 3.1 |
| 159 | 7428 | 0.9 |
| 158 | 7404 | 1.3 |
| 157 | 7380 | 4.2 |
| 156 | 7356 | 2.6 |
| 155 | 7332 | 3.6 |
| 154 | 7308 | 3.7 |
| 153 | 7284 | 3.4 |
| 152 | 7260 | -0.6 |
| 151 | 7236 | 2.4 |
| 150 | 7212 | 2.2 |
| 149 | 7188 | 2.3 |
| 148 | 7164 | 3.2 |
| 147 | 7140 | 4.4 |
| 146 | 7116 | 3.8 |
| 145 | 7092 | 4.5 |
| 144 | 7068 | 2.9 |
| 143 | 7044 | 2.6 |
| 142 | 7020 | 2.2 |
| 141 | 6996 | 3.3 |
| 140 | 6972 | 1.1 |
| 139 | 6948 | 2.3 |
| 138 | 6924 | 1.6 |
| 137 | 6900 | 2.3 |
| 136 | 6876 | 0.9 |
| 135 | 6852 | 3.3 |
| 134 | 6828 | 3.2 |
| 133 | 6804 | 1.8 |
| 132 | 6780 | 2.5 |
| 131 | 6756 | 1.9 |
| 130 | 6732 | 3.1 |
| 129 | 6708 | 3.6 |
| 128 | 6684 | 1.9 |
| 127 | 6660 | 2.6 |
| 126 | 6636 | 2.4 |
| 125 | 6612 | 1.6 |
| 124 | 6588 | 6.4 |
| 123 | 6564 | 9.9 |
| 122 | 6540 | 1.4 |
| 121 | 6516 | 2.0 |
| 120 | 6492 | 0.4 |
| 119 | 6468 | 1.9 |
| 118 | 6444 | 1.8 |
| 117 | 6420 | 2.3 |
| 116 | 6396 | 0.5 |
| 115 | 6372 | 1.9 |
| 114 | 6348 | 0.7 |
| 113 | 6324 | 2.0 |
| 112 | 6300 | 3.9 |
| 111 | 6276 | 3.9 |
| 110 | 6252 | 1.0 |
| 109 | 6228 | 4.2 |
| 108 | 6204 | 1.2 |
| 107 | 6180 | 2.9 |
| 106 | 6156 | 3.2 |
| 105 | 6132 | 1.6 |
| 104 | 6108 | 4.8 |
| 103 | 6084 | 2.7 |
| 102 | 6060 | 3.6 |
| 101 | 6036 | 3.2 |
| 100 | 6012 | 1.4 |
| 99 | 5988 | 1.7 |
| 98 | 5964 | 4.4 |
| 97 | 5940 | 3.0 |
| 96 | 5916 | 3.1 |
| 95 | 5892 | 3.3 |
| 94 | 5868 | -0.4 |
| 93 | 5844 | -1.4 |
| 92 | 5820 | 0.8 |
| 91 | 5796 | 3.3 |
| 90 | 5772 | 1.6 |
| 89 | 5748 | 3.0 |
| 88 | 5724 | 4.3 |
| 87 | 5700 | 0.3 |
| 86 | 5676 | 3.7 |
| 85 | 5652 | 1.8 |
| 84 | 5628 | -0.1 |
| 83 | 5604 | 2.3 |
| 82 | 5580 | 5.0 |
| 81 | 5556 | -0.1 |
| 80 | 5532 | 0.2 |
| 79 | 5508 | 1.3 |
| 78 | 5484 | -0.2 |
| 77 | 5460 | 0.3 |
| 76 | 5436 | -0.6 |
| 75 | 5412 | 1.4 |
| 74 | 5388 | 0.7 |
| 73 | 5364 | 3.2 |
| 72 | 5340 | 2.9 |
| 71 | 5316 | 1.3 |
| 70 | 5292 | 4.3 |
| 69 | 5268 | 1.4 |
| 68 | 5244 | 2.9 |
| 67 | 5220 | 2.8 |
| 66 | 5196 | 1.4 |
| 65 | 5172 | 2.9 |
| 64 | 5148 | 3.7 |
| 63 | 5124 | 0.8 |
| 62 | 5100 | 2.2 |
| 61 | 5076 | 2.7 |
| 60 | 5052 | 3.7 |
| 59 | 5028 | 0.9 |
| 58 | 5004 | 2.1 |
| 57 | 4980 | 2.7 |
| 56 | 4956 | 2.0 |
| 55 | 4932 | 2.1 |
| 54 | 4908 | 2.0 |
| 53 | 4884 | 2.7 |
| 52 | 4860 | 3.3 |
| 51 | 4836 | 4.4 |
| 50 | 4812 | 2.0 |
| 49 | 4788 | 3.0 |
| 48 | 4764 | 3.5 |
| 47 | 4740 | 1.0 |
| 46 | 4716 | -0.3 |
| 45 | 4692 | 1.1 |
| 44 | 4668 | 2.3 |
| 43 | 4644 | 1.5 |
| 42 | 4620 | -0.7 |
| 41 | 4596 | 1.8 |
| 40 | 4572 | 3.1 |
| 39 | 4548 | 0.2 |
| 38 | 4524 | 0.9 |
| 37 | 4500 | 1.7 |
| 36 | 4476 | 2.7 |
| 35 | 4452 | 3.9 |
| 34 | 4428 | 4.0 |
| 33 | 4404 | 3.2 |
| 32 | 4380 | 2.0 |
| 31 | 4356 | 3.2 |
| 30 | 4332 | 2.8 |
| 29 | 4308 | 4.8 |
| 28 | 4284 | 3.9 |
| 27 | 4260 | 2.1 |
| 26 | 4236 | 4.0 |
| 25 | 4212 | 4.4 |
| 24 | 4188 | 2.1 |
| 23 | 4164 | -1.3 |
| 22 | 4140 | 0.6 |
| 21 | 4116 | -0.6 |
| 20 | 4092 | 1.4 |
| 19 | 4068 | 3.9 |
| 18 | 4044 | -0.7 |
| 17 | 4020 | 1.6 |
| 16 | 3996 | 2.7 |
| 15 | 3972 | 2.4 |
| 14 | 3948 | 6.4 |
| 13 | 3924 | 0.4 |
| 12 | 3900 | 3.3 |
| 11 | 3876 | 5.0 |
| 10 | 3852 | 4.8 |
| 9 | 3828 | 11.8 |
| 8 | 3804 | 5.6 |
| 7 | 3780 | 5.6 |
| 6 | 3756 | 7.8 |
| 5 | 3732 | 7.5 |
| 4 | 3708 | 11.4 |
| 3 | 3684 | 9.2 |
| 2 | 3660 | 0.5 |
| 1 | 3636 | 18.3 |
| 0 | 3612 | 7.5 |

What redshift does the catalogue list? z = 0.763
